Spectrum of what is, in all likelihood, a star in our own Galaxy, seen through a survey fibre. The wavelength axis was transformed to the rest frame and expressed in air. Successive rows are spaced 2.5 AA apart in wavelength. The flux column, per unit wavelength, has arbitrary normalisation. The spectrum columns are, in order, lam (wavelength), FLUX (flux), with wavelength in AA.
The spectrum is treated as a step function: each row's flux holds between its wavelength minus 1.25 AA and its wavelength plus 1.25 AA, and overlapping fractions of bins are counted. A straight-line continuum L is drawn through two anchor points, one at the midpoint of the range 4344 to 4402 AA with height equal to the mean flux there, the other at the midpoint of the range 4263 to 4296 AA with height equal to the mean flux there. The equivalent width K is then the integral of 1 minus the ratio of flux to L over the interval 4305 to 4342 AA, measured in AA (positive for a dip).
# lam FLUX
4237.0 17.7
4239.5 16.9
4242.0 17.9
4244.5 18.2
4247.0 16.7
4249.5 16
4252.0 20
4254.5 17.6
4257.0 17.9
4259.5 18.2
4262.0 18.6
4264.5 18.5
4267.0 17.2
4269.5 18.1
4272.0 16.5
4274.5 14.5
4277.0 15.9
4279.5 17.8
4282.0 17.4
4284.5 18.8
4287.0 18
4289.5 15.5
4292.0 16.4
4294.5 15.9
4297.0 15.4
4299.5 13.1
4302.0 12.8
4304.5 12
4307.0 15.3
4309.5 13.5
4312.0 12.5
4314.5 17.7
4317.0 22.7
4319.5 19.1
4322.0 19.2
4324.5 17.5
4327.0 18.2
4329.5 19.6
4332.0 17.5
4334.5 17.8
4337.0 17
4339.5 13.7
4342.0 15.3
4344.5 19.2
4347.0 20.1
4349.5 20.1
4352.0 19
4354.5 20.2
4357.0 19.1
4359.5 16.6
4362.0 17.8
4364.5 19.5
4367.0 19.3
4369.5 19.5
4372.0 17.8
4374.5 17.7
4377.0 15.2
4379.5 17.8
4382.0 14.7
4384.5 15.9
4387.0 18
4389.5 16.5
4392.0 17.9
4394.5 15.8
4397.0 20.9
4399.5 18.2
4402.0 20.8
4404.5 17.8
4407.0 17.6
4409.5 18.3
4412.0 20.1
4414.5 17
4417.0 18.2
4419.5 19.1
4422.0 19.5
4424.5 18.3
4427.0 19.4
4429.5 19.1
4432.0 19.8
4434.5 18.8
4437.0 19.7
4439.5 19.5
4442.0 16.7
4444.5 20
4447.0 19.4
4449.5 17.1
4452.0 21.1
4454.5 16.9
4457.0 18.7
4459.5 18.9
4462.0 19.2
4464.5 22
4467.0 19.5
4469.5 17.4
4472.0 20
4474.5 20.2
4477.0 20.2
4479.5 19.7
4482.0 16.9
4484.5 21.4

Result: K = 1.0 AA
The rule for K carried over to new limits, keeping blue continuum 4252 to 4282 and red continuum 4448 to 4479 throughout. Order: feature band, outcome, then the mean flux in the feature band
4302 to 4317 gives 2.6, 14.8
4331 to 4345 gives 1.2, 16.6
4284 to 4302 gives 1.9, 15.8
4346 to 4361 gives -0.7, 19.1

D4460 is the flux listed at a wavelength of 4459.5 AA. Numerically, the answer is 18.9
